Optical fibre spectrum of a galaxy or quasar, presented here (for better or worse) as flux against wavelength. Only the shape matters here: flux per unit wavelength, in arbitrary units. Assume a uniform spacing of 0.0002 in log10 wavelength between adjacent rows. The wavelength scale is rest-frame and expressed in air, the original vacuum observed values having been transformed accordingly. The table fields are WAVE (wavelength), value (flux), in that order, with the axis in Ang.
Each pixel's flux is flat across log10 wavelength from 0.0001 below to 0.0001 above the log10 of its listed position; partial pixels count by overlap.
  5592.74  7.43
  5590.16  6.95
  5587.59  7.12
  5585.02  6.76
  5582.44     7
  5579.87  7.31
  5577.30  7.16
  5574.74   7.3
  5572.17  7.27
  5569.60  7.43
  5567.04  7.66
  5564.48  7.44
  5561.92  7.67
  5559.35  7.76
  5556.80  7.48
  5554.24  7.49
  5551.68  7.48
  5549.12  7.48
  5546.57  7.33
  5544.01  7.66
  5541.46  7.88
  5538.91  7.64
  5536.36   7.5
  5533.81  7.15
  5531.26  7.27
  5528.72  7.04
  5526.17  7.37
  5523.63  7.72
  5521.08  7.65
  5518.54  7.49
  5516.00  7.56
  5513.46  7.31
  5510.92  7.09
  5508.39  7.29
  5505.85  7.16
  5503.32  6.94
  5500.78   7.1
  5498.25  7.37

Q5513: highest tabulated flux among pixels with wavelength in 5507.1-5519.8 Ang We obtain 7.56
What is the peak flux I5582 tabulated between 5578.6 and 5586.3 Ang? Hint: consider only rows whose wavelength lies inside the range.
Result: 7.31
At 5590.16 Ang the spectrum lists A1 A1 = 6.95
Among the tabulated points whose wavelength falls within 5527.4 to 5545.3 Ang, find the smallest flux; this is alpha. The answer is 7.04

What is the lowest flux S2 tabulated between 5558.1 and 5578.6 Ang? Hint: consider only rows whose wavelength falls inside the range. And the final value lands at 7.16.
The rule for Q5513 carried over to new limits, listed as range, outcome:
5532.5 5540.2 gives 7.64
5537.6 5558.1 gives 7.88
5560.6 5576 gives 7.67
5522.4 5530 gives 7.72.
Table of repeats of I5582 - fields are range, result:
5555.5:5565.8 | 7.76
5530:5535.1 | 7.27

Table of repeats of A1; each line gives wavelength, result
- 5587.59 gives 7.12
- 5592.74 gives 7.43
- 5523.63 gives 7.72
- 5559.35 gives 7.76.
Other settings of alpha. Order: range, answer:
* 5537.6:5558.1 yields 7.33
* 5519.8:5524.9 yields 7.65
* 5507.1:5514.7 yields 7.09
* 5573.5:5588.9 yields 6.76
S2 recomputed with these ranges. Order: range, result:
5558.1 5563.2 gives 7.67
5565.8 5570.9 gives 7.43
